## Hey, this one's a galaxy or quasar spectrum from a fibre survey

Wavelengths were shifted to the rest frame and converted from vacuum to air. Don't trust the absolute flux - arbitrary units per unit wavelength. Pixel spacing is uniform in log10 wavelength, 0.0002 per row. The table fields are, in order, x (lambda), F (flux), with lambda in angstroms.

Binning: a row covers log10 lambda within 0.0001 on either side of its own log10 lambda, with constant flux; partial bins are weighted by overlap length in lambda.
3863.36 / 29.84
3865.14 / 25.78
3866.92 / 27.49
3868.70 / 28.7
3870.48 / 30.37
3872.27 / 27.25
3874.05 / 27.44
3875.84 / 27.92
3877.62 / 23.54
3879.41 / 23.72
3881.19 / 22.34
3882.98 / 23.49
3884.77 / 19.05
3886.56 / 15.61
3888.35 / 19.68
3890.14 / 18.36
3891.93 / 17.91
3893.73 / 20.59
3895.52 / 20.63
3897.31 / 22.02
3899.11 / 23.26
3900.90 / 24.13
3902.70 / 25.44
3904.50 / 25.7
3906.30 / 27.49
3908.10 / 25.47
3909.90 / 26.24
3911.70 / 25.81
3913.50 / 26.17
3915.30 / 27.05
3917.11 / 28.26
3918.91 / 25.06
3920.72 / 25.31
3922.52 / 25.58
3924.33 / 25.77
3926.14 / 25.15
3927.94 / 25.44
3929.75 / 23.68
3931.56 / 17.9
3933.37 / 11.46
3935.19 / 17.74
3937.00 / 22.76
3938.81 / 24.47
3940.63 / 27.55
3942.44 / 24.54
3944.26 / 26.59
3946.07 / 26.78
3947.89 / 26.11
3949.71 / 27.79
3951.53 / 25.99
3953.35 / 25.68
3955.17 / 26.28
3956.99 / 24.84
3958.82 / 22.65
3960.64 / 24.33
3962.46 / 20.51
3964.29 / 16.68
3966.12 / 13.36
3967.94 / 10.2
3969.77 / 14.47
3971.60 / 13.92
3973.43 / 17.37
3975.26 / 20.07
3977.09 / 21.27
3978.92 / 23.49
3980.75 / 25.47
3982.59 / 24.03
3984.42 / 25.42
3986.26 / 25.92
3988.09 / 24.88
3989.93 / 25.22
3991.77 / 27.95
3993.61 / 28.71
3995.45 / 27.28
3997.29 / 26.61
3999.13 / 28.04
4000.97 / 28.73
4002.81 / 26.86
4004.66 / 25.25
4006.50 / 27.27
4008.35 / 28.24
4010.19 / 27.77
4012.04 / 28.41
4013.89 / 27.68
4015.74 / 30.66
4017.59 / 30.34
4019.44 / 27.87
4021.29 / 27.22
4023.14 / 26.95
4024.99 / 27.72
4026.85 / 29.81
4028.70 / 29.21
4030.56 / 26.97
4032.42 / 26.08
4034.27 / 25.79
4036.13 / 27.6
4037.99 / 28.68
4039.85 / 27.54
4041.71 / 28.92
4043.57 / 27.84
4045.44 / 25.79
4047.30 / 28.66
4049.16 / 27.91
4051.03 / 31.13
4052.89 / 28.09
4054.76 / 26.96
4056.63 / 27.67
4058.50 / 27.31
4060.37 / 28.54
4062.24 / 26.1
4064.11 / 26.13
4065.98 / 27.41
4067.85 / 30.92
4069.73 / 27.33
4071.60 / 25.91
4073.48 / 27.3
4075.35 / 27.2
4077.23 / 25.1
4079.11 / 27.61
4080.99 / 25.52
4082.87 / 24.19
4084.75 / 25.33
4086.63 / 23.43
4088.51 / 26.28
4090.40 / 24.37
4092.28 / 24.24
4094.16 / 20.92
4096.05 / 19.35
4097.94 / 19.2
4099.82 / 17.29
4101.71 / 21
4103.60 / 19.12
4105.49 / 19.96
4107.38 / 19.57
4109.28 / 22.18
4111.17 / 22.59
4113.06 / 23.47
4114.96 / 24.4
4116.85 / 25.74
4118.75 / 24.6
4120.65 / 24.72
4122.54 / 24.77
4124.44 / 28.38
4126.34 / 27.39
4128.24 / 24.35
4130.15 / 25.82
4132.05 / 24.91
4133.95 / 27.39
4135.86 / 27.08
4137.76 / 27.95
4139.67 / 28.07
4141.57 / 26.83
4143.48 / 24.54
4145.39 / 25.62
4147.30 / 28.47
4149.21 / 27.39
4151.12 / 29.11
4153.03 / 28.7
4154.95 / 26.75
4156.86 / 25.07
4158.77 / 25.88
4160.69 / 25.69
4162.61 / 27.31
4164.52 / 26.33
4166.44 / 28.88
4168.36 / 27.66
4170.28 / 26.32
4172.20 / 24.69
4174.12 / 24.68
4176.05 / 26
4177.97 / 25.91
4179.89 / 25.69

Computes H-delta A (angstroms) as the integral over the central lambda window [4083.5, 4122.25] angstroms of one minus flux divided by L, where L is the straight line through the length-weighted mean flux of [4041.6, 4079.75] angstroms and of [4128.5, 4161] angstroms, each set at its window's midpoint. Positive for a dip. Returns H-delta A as 6.7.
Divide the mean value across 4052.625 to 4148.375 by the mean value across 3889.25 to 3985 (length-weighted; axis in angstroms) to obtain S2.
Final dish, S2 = 1.10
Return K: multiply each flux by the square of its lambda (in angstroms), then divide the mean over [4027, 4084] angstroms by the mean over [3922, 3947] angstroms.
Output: 1.25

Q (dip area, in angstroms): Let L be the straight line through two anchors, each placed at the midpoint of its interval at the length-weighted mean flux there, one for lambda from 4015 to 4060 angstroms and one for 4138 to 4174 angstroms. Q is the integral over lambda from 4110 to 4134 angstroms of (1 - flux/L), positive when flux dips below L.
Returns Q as 1.8 angstroms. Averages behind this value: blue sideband 28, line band 25.2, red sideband 26.8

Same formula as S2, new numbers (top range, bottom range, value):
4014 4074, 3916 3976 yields 1.25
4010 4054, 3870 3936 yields 1.20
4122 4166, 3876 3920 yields 1.15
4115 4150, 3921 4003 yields 1.13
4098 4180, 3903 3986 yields 1.09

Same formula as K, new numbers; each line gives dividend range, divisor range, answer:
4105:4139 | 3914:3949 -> 1.13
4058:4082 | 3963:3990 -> 1.42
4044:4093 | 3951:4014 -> 1.18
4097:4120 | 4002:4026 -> 0.81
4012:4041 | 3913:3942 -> 1.24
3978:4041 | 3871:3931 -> 1.20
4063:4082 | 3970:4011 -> 1.13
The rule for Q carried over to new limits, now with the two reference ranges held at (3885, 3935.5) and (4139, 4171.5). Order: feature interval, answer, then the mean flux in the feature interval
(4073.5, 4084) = -0.1 angstroms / 26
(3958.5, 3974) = 4.6 angstroms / 16.8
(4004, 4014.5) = -1.2 angstroms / 27.5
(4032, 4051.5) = -2.1 angstroms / 27.8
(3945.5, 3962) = -1.2 angstroms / 25.4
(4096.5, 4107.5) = 2.8 angstroms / 19.3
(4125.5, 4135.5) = 0.2 angstroms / 26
